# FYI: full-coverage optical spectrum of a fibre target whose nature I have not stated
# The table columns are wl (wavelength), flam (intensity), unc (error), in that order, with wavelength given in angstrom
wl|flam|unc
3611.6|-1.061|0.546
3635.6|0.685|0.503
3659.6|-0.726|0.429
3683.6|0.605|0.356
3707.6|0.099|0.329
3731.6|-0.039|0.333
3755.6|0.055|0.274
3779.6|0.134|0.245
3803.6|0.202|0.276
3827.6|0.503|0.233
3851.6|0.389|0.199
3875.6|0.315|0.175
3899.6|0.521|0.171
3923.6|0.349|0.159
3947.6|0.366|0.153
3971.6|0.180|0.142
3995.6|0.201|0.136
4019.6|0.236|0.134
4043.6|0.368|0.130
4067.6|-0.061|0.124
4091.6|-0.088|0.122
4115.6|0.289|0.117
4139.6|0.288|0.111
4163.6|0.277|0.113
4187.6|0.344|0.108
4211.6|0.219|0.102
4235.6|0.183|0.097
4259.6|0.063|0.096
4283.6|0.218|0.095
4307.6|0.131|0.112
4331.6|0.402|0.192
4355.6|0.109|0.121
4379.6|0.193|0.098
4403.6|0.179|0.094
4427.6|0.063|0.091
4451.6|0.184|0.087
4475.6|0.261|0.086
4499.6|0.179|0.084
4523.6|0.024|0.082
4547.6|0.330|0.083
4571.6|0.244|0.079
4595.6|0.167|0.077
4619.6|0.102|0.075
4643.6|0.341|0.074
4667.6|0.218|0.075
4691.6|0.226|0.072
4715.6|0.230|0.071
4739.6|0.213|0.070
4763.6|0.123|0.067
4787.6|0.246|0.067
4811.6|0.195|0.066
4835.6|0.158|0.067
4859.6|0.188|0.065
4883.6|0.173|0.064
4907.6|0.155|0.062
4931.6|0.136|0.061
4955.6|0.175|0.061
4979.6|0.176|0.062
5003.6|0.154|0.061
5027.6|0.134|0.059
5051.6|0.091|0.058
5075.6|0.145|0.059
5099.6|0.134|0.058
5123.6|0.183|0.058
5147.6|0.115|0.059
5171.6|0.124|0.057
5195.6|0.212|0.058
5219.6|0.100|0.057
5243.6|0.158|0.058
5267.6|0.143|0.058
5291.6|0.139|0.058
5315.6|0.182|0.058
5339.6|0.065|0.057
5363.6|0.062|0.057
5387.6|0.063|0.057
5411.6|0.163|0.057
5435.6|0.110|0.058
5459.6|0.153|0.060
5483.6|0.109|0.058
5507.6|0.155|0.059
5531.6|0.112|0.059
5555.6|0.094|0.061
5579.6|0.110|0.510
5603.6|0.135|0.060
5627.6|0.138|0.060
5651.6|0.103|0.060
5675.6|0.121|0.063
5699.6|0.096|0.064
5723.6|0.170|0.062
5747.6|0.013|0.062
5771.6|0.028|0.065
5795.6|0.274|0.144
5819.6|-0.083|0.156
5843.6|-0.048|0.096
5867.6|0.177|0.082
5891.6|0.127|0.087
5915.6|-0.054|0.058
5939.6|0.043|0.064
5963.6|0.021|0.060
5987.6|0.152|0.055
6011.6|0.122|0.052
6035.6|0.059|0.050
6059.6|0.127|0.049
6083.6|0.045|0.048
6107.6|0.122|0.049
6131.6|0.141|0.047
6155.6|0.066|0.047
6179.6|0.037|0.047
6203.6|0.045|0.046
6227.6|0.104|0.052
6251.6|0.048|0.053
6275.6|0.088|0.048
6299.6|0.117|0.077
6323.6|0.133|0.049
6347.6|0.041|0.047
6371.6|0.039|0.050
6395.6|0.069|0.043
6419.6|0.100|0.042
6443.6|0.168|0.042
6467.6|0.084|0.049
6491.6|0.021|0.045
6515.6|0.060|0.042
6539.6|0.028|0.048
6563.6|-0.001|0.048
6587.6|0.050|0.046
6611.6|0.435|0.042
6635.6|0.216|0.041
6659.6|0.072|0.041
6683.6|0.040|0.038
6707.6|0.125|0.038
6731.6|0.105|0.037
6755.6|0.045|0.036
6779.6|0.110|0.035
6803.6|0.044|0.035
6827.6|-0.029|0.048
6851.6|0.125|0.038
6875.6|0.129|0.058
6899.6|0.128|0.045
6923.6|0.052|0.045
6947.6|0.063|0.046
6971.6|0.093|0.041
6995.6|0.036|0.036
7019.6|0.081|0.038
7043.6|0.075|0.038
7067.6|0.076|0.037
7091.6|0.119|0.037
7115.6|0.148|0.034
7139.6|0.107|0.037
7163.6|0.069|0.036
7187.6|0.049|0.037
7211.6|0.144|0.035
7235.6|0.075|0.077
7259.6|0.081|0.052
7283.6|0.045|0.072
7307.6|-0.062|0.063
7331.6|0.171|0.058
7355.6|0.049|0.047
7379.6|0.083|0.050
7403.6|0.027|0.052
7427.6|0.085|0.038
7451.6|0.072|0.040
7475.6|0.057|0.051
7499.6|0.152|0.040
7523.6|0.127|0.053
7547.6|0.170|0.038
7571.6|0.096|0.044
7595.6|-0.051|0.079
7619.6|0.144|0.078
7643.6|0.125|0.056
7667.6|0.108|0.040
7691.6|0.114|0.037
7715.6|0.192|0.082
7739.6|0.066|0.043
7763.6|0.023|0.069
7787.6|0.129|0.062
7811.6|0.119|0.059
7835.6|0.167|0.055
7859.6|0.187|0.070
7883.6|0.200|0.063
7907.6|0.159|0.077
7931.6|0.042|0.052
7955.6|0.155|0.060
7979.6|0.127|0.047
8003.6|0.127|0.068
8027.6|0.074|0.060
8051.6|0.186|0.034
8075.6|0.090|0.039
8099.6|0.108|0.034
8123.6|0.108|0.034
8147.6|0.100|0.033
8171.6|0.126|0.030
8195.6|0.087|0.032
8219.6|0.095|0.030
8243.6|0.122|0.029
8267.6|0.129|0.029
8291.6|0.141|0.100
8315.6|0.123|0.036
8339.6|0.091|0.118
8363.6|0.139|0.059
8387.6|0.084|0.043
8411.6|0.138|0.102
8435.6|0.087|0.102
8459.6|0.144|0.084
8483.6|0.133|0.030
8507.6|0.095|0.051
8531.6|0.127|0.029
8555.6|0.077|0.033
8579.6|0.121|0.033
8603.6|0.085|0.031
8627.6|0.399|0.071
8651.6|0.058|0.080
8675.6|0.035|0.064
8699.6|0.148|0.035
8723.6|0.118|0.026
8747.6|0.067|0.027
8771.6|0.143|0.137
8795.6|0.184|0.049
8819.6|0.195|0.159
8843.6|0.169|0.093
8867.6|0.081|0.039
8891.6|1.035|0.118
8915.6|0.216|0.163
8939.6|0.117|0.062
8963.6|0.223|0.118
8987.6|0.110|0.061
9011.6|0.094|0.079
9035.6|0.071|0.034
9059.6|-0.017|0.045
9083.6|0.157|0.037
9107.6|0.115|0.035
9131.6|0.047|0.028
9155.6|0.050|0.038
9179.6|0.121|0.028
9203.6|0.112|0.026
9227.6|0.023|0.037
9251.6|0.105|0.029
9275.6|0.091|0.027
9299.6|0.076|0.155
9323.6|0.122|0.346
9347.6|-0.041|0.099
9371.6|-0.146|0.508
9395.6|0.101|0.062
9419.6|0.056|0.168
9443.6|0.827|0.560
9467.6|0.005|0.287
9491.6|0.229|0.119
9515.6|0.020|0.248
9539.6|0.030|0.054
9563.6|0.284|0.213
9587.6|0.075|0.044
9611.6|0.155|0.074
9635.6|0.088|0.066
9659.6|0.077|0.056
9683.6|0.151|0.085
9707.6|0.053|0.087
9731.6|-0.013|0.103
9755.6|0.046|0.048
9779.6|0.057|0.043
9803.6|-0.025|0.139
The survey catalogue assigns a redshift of 0.776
